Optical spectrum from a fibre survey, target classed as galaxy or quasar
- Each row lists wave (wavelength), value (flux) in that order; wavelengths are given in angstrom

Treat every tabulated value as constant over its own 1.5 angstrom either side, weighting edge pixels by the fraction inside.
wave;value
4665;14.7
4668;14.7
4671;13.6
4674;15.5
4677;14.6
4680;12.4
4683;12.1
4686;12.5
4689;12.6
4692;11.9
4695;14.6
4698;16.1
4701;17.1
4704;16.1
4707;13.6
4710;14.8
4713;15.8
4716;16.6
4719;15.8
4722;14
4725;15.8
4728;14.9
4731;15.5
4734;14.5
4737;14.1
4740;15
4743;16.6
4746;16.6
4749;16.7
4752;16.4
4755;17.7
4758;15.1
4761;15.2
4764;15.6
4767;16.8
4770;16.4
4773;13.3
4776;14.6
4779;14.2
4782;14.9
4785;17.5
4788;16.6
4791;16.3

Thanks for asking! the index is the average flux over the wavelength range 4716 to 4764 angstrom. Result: 15.6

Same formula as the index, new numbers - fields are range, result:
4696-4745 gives 15.4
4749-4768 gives 16.2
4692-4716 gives 15.3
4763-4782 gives 15.1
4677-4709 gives 13.9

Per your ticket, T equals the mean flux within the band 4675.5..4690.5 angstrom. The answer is 12.8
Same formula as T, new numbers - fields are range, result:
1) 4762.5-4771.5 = 16.3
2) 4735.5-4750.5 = 15.8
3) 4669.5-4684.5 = 13.6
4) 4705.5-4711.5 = 14.2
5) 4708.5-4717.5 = 15.7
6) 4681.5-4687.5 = 12.3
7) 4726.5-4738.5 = 14.8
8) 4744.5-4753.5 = 16.6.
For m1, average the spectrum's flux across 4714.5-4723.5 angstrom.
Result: 15.5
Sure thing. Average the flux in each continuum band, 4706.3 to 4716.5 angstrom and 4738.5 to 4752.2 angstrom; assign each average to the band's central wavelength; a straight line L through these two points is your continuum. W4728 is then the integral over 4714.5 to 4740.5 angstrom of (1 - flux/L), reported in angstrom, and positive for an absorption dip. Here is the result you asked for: 0.9 angstrom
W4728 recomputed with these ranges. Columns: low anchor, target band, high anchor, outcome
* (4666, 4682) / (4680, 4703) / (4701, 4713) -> 1.5 angstrom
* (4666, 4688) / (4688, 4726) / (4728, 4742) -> -2.0 angstrom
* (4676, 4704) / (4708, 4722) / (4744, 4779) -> -0.9 angstrom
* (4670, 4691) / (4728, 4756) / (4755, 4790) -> -1.9 angstrom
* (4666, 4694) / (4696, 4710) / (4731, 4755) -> -1.3 angstrom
